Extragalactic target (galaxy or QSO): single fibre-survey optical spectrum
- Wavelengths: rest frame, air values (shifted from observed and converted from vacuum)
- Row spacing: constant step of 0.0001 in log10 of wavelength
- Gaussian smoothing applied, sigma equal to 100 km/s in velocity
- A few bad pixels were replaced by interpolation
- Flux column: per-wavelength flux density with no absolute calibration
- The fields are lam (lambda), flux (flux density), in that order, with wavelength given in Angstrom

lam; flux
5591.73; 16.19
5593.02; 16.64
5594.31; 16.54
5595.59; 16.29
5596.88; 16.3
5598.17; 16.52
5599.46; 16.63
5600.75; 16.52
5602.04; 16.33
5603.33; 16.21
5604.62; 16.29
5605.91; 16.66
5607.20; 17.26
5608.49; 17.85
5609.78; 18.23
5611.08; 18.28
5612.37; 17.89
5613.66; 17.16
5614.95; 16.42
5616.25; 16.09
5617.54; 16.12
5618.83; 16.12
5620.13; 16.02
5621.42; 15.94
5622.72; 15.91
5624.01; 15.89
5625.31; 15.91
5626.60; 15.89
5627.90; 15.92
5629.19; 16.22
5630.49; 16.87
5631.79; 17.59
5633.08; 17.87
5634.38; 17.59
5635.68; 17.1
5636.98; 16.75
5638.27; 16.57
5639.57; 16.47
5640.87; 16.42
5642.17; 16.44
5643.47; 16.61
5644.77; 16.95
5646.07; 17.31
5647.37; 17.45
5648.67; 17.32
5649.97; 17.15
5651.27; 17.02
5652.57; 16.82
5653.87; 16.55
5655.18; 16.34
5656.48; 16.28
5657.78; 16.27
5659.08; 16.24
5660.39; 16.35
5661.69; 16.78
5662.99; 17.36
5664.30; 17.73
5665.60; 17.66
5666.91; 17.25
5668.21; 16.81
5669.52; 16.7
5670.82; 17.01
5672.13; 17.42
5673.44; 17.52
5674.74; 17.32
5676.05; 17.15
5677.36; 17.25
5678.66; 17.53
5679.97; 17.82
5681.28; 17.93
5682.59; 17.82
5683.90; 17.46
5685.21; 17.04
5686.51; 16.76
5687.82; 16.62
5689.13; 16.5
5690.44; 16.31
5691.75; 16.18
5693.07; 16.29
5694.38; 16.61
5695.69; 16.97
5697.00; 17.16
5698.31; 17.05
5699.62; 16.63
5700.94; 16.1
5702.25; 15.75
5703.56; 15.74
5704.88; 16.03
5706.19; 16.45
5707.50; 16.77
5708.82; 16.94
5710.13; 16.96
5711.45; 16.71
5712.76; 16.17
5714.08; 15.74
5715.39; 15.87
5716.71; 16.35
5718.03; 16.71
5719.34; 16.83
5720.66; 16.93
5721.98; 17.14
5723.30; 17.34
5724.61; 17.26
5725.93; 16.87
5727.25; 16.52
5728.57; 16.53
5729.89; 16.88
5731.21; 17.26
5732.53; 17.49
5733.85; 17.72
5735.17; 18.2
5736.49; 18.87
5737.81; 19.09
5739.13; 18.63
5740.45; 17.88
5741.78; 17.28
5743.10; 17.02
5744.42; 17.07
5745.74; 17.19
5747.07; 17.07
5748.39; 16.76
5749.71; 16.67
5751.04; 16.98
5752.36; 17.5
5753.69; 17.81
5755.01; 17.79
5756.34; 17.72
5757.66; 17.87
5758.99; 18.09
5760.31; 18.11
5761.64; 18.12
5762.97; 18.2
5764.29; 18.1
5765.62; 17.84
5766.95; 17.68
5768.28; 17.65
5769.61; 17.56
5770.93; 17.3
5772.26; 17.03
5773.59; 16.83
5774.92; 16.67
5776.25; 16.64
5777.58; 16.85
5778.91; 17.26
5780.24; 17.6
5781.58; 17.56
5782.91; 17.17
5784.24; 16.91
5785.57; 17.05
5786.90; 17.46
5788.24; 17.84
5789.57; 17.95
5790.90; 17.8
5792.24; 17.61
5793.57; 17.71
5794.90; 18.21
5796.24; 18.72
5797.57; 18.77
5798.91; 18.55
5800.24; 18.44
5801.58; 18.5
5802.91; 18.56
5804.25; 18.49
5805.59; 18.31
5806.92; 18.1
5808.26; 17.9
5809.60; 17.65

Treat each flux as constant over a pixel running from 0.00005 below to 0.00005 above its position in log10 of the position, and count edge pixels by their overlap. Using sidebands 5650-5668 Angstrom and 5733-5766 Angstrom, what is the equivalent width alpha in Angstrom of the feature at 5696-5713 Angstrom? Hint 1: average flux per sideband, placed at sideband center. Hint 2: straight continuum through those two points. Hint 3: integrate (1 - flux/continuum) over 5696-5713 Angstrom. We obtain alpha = 0.8 Angstrom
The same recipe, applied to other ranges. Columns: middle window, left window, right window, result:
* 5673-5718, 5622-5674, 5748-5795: 0.85 Angstrom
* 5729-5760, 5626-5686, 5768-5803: -0.31 Angstrom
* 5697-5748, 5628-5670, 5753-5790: 0.86 Angstrom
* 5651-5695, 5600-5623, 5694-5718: -1.08 Angstrom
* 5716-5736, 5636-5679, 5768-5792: 0.06 Angstrom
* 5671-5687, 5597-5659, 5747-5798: -0.38 Angstrom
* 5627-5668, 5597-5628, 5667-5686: 0.31 Angstrom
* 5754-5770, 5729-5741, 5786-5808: 0.15 Angstrom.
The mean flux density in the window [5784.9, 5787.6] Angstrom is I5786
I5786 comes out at 17.2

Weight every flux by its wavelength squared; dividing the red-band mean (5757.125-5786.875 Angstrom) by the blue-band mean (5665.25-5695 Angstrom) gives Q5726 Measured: 1.06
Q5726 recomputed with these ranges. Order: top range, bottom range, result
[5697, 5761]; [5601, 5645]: 1.06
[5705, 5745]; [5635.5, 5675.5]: 1.04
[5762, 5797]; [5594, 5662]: 1.11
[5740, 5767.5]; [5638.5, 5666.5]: 1.08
